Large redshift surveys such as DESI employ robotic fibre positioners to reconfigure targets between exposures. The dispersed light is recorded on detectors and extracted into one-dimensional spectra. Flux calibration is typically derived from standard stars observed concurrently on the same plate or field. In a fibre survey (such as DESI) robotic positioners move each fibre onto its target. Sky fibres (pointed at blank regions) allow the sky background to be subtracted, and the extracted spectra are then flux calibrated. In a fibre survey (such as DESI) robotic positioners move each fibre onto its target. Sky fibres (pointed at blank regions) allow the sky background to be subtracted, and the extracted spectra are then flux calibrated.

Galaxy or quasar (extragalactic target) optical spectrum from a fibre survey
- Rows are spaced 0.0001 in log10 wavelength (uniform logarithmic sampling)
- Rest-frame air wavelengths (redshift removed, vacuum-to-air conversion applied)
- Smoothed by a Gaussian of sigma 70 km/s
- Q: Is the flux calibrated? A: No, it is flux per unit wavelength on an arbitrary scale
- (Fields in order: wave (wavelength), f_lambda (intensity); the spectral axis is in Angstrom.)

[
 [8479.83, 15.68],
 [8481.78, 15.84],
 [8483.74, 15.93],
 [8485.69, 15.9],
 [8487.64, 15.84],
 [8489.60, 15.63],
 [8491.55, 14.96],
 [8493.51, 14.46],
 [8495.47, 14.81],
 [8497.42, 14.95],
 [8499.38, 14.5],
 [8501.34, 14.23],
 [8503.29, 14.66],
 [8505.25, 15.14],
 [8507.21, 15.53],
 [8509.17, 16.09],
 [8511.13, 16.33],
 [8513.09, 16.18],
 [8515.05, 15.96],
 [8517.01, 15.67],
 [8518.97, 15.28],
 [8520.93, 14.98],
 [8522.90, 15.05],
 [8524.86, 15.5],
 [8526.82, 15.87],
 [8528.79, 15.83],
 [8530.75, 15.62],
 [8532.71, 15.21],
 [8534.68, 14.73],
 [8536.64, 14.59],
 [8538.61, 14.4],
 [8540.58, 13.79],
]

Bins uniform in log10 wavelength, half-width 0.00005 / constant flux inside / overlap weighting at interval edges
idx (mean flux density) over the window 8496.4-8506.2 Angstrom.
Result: 14.7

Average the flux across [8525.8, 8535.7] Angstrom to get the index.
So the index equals 15.5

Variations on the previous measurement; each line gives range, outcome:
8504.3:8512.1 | 15.8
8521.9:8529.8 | 15.6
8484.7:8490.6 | 15.8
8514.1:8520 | 15.6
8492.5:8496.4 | 14.6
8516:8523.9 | 15.2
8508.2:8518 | 16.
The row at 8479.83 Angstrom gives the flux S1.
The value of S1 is 15.68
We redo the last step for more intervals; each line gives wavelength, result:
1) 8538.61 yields 14.4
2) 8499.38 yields 14.5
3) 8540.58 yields 13.79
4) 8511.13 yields 16.33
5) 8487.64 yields 15.84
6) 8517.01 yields 15.67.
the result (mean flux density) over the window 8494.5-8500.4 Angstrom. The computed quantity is 14.8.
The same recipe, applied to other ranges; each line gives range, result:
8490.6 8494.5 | 14.7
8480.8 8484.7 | 15.9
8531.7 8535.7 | 15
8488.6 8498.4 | 15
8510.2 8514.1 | 16.3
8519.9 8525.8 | 15.2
